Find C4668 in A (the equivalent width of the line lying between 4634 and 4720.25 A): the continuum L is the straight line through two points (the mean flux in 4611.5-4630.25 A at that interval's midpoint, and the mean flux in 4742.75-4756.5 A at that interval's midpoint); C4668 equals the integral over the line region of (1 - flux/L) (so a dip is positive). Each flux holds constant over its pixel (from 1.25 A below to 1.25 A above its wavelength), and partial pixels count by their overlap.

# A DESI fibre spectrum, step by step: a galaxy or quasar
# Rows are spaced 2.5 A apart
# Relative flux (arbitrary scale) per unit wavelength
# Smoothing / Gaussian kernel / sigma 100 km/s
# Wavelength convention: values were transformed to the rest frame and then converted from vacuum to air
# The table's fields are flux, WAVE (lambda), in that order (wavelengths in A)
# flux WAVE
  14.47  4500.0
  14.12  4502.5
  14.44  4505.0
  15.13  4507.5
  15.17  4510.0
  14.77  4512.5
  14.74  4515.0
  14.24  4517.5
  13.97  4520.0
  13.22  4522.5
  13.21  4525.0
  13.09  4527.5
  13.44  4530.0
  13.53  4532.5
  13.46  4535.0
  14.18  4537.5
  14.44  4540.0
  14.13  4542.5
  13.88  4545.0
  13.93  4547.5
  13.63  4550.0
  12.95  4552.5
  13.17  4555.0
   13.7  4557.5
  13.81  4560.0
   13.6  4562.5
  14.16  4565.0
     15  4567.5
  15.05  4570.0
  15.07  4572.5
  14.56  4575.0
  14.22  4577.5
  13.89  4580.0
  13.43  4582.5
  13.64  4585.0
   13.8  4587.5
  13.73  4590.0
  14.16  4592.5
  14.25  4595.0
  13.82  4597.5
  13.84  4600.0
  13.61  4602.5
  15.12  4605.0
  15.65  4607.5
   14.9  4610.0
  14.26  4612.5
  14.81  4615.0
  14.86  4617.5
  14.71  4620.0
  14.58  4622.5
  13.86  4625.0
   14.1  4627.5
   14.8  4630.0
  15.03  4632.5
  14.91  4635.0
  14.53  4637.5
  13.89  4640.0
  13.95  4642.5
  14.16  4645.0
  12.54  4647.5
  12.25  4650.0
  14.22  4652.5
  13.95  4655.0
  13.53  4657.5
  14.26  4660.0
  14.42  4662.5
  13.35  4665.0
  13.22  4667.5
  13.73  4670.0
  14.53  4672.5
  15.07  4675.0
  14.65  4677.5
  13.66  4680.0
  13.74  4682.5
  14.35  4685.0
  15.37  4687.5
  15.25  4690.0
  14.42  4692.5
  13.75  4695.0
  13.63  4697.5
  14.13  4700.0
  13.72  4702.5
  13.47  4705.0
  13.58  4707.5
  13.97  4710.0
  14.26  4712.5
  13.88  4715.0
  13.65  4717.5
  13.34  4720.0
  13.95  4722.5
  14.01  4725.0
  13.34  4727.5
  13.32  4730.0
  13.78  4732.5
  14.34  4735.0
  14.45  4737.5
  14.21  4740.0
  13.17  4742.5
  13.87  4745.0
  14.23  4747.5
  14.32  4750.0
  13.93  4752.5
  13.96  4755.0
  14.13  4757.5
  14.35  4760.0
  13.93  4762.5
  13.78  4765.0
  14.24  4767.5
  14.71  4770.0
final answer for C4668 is 1.73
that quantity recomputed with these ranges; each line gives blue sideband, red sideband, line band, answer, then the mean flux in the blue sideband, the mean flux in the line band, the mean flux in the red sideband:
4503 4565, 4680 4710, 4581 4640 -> -1.5 A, 13.9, 14.4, 14.1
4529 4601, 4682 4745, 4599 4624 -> -1.2 A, 13.9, 14.6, 14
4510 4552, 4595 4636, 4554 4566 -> 0.4 A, 13.9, 13.7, 14.5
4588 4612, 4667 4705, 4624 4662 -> 0.7 A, 14.3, 14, 14.2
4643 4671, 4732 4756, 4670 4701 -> -1.4 A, 13.6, 14.4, 14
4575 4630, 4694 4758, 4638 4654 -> 0.6 A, 14.3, 13.6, 13.9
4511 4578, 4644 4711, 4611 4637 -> -1.2 A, 14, 14.6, 14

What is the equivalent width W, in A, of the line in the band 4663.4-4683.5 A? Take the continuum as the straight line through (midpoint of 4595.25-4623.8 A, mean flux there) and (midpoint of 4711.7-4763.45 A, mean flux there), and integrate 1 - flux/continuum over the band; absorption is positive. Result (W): 0.3 A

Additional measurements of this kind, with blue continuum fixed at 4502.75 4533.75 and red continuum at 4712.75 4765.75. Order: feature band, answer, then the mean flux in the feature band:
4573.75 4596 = 0.1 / 14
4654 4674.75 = 0.1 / 13.9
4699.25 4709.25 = 0.2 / 13.7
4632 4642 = -0.4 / 14.5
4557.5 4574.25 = -0.4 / 14.4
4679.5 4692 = -0.5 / 14.5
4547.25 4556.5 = 0.4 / 13.4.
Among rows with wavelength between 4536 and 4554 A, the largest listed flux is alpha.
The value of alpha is 14.44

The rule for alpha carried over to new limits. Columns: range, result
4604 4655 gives 15.65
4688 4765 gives 15.25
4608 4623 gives 14.9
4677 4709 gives 15.37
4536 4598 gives 15.07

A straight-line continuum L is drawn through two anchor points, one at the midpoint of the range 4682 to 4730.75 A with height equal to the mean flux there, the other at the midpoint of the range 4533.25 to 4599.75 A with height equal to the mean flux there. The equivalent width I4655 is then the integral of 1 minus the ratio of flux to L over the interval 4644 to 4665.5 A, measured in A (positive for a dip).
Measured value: 0.5 A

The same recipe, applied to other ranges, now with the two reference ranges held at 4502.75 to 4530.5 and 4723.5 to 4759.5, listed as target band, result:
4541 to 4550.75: 0.1 A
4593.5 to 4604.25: 0.1 A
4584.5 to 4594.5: 0.1 A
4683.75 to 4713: -0.4 A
